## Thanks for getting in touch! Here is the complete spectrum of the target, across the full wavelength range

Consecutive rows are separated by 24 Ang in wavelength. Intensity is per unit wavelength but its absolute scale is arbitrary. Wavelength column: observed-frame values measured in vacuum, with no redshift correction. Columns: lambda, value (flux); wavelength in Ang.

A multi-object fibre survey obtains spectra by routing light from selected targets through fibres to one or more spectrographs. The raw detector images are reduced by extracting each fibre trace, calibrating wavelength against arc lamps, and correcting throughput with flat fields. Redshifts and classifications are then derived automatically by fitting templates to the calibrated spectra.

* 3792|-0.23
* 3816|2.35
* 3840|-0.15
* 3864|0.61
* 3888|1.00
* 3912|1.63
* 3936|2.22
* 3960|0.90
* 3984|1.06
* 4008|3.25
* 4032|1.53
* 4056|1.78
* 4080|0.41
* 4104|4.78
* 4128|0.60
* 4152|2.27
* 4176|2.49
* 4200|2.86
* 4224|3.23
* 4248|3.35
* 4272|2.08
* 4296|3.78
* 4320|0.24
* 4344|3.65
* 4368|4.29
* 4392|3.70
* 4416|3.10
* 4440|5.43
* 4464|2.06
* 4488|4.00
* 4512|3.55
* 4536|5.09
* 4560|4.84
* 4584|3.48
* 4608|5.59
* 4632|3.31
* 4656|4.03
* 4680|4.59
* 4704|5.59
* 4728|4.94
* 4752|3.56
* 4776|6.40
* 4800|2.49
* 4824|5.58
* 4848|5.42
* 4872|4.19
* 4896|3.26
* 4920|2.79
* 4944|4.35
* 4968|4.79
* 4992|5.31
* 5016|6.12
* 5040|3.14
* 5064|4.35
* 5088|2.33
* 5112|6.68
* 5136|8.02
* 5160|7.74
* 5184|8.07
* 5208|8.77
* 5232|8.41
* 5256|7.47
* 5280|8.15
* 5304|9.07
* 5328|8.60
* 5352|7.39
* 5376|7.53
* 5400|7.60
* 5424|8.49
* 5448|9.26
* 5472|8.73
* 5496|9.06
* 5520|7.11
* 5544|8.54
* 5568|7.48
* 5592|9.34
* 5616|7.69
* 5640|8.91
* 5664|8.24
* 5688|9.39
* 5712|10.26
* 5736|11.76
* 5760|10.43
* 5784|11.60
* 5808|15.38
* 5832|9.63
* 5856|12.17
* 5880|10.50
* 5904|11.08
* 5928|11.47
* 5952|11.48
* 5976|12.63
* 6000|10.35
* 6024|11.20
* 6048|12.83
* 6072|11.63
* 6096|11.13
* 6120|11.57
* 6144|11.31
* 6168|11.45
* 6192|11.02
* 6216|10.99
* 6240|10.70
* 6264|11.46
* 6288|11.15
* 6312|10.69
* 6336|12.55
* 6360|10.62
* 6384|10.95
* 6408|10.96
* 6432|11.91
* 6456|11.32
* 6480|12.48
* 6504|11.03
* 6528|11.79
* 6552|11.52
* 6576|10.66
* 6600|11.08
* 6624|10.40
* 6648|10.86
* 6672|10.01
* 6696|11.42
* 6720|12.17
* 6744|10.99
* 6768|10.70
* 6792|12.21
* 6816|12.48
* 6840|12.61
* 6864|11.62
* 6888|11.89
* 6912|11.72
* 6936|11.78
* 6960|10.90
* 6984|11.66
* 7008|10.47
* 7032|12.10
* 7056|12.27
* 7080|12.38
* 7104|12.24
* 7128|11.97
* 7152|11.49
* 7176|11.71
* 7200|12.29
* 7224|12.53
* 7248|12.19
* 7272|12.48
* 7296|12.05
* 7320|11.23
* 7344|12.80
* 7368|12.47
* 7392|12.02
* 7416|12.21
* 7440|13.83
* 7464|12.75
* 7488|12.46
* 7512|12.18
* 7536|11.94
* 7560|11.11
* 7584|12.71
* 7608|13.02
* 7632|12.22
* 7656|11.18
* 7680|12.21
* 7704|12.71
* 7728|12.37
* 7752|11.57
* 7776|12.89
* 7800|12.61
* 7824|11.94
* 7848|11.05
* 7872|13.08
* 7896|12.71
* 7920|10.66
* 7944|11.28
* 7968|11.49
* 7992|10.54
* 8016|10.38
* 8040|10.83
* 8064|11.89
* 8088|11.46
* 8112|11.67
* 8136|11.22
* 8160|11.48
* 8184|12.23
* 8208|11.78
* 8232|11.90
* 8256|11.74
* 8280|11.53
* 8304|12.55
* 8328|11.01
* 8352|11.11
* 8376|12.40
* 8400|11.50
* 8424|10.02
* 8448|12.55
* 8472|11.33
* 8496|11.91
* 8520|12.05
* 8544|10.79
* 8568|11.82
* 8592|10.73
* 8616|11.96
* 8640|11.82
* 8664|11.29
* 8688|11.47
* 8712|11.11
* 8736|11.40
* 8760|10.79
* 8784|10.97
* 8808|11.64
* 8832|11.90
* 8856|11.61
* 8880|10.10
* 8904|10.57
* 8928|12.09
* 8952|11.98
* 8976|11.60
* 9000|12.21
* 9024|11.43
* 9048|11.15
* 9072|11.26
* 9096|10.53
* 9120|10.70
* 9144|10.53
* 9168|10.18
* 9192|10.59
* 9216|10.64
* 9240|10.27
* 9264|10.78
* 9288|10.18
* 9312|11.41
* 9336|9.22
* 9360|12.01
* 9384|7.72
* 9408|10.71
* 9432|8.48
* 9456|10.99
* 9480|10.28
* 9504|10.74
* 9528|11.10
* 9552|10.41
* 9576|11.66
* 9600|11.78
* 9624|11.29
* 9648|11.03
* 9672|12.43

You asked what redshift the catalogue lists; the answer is 0.28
